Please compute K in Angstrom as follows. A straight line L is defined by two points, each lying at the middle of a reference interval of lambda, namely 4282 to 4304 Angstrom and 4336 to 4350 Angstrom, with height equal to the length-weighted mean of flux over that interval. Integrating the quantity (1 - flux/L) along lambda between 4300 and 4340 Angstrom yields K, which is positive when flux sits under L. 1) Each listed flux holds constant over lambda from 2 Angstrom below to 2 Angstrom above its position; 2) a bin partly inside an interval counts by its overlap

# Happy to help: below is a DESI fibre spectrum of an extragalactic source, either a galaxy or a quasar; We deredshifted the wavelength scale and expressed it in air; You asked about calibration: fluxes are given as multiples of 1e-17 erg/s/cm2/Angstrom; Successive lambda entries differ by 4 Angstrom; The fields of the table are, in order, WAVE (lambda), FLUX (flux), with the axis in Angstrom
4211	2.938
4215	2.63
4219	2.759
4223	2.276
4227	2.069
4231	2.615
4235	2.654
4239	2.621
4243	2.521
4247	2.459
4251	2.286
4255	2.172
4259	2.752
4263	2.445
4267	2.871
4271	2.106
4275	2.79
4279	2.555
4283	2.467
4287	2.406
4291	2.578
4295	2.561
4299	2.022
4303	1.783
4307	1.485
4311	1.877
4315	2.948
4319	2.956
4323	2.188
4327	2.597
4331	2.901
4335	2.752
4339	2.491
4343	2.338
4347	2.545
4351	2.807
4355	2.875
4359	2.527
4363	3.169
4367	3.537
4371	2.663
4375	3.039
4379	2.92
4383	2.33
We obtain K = 0.6 Angstrom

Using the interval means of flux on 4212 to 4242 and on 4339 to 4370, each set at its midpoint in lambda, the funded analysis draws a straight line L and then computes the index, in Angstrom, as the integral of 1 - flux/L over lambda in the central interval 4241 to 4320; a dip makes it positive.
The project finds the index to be 7.4 Angstrom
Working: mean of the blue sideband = 2.53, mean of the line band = 2.39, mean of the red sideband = 2.8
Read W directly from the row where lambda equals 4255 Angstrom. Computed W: 2.172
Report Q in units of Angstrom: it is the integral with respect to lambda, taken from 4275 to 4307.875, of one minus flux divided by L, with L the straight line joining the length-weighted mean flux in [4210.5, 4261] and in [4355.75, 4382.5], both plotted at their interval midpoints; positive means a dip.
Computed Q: 4.77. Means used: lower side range 2.51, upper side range 2.93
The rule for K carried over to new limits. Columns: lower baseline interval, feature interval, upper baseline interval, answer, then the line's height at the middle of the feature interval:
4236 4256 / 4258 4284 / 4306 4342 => -1.2 Angstrom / 2.45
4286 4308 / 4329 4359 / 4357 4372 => 0.8 Angstrom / 2.74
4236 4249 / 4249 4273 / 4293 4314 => -0.7 Angstrom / 2.38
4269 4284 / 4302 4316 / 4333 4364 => 3.2 Angstrom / 2.57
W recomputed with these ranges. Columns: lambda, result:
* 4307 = 1.485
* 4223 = 2.276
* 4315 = 2.948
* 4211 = 2.938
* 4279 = 2.555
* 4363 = 3.169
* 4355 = 2.875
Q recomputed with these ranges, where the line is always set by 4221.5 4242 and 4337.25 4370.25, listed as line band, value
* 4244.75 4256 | 0.8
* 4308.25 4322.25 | 1.0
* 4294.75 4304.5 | 2.1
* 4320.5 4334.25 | 0.6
